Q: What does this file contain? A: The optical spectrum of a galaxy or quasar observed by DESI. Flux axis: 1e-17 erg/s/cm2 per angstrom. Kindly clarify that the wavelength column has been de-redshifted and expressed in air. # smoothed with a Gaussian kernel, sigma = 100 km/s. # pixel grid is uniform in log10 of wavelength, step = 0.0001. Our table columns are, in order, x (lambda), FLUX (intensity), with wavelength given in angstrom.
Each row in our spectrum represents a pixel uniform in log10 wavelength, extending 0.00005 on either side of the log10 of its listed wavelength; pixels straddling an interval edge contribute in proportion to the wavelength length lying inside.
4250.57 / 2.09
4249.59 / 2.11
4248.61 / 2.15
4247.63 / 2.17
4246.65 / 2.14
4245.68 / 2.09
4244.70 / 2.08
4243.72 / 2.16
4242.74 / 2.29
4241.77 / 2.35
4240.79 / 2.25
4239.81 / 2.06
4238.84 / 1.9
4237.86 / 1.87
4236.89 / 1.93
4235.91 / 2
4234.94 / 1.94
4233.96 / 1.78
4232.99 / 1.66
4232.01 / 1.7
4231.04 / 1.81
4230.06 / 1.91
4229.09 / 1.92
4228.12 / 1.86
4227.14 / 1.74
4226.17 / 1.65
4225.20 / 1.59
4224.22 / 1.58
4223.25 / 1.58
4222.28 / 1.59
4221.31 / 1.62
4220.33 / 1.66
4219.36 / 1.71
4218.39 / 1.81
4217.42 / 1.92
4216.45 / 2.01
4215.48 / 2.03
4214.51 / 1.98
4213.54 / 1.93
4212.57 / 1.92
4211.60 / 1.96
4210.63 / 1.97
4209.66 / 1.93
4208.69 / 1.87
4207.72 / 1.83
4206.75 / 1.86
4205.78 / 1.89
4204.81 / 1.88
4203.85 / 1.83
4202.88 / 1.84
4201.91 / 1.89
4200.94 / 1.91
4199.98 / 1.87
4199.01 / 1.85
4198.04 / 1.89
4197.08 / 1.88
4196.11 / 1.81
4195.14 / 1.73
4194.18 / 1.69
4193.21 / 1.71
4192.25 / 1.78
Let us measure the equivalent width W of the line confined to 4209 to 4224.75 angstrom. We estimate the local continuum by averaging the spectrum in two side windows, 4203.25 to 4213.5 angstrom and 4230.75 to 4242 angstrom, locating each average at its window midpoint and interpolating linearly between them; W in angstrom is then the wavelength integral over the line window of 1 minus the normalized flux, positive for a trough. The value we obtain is 0.7 angstrom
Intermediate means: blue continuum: 1.89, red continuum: 1.93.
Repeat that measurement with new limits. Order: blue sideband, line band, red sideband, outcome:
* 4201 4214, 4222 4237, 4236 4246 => 1.94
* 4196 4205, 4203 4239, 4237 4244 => 2.98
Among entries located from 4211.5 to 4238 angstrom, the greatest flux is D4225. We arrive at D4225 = 2.03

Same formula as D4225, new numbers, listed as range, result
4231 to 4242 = 2.35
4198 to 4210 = 1.93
